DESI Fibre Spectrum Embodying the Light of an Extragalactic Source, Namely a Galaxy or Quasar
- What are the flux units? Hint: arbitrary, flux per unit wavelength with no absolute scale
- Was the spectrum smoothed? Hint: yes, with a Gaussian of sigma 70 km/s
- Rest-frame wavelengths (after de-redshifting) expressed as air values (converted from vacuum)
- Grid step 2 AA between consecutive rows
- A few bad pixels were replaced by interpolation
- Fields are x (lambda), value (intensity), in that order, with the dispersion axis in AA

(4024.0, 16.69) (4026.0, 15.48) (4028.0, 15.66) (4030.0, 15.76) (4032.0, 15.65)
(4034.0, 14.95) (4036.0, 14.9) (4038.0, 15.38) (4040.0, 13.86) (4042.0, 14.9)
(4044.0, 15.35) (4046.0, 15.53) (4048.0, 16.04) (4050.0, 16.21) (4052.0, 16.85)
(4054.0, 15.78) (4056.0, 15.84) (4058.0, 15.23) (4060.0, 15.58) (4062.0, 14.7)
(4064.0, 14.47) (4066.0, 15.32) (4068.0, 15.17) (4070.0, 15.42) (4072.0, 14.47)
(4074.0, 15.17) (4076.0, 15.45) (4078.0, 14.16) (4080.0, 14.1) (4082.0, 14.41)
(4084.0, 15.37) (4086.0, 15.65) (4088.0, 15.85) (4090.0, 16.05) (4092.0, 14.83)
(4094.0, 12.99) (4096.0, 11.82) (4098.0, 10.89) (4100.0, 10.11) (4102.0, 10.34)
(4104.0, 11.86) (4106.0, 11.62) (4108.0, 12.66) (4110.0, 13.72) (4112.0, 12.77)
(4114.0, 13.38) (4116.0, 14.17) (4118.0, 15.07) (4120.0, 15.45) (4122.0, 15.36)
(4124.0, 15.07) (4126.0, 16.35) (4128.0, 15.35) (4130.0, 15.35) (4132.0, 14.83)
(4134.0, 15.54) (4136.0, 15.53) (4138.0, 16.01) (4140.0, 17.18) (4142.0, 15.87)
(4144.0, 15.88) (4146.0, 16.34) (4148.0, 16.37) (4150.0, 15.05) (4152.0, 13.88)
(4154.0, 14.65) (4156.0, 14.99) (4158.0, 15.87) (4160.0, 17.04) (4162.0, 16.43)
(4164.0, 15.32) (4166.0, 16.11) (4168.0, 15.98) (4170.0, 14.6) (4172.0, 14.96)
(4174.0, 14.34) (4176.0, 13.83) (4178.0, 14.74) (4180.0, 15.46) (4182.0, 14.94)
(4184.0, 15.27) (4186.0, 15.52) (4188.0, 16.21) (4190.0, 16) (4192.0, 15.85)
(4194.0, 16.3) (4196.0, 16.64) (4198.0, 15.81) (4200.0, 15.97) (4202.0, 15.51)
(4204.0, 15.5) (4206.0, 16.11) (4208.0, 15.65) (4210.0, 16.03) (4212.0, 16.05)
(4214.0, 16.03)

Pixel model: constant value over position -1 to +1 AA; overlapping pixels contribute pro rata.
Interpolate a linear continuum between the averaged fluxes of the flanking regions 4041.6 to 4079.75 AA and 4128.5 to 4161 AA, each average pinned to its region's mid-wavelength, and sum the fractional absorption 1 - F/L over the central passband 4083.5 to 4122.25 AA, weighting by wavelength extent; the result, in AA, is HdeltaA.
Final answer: 5.1 AA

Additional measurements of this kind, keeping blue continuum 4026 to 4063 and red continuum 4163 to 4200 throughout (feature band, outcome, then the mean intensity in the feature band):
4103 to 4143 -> 2.1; 14.7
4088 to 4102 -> 2.4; 12.8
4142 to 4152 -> -0.2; 15.7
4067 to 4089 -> 0.6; 15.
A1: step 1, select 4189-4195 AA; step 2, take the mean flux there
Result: 16.1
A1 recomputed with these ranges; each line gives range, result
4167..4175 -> 15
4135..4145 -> 16.1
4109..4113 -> 13.2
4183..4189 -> 15.7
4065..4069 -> 15.2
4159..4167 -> 16.2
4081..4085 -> 14.9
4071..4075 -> 14.8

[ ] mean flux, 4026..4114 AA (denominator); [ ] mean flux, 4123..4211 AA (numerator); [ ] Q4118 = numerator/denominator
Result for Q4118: 1.08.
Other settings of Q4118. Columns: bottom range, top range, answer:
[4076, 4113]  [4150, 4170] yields 1.16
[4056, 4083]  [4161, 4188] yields 1.02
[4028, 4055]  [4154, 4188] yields 0.99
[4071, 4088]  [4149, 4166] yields 1.04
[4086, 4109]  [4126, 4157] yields 1.22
